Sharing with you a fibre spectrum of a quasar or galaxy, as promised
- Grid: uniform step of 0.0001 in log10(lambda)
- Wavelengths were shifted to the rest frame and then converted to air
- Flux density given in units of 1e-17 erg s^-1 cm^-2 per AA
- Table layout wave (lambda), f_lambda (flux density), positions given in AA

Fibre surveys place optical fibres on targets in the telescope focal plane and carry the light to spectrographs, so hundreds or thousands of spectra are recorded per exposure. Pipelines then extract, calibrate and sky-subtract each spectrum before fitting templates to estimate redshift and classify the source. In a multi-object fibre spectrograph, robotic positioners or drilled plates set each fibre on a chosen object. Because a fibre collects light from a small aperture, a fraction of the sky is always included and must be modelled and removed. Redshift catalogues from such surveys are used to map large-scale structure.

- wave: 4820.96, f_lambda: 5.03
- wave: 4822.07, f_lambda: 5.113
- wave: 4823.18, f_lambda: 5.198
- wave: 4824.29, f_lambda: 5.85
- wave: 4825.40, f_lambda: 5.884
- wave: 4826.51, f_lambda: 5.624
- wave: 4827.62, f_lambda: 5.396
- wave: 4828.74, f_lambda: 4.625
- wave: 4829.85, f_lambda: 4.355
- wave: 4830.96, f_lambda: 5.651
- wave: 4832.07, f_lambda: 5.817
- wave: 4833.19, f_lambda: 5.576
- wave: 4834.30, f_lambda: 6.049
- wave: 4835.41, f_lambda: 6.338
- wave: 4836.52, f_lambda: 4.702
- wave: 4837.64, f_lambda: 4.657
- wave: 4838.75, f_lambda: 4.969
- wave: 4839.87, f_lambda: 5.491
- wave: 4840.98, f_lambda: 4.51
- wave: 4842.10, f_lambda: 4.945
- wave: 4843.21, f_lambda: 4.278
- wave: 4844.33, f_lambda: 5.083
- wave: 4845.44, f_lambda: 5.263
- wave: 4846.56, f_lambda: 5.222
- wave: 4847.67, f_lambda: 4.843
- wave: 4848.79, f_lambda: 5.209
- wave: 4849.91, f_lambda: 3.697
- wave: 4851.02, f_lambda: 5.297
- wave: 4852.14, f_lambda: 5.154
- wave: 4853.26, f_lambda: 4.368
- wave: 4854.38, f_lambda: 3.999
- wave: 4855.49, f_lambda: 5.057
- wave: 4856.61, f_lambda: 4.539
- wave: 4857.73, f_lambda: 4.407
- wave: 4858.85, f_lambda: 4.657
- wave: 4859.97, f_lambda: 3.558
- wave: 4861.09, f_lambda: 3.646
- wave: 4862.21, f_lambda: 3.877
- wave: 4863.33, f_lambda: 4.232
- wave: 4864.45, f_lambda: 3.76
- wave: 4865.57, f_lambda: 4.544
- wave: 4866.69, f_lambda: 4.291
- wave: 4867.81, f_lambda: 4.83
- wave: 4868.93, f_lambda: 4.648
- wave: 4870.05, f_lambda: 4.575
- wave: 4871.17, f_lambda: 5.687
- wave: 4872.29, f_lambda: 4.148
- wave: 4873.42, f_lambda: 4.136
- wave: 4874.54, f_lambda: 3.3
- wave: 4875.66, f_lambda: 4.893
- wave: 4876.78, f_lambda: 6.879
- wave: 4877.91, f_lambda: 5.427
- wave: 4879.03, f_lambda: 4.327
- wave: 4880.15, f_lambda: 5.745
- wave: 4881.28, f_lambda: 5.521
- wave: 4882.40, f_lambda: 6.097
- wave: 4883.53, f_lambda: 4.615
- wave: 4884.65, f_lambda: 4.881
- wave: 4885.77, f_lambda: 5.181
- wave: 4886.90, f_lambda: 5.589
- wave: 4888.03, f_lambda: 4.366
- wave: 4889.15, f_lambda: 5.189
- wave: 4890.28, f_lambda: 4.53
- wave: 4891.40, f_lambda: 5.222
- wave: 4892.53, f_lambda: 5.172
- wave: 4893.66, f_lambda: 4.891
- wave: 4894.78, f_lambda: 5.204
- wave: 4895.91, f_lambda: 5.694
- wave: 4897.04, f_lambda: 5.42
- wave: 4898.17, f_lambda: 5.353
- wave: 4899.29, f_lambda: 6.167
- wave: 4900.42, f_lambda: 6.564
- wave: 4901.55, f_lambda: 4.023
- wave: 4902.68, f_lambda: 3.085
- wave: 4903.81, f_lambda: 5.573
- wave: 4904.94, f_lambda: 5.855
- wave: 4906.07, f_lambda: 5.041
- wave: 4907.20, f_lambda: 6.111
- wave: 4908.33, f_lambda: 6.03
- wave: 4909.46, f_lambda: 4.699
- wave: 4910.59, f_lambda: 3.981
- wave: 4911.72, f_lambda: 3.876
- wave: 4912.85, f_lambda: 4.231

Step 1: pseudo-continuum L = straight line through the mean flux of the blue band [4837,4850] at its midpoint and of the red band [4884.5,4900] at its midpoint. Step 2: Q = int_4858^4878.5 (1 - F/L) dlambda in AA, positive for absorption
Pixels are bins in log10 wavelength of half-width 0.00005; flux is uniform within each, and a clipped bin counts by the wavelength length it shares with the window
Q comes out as 2.3 AA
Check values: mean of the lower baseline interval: 4.88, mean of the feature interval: 4.5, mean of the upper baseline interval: 5.23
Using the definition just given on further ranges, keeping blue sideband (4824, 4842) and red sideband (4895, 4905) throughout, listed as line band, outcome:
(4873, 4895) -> 0.9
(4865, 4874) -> 1.2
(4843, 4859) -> 1.7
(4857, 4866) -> 2.1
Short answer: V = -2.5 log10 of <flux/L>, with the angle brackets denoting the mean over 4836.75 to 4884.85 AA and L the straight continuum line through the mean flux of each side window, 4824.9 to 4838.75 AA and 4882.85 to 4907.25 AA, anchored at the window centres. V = 0.118 mag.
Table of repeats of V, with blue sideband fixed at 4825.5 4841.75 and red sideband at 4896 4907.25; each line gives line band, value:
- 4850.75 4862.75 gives 0.20 mag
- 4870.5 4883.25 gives 0.04 mag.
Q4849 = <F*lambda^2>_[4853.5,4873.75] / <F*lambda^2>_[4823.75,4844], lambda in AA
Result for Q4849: 0.8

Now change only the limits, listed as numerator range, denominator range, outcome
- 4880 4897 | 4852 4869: 1.21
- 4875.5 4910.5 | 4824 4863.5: 1.09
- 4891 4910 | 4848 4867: 1.23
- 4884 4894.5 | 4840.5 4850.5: 1.06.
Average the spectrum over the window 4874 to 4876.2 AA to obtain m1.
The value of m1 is 4.1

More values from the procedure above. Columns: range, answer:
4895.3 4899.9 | 5.66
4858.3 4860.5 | 4.11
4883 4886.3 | 4.91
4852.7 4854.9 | 4.18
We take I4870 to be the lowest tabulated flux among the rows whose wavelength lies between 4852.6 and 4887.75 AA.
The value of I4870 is 3.3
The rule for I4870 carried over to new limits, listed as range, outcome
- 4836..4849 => 4.278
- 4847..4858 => 3.697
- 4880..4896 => 4.366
